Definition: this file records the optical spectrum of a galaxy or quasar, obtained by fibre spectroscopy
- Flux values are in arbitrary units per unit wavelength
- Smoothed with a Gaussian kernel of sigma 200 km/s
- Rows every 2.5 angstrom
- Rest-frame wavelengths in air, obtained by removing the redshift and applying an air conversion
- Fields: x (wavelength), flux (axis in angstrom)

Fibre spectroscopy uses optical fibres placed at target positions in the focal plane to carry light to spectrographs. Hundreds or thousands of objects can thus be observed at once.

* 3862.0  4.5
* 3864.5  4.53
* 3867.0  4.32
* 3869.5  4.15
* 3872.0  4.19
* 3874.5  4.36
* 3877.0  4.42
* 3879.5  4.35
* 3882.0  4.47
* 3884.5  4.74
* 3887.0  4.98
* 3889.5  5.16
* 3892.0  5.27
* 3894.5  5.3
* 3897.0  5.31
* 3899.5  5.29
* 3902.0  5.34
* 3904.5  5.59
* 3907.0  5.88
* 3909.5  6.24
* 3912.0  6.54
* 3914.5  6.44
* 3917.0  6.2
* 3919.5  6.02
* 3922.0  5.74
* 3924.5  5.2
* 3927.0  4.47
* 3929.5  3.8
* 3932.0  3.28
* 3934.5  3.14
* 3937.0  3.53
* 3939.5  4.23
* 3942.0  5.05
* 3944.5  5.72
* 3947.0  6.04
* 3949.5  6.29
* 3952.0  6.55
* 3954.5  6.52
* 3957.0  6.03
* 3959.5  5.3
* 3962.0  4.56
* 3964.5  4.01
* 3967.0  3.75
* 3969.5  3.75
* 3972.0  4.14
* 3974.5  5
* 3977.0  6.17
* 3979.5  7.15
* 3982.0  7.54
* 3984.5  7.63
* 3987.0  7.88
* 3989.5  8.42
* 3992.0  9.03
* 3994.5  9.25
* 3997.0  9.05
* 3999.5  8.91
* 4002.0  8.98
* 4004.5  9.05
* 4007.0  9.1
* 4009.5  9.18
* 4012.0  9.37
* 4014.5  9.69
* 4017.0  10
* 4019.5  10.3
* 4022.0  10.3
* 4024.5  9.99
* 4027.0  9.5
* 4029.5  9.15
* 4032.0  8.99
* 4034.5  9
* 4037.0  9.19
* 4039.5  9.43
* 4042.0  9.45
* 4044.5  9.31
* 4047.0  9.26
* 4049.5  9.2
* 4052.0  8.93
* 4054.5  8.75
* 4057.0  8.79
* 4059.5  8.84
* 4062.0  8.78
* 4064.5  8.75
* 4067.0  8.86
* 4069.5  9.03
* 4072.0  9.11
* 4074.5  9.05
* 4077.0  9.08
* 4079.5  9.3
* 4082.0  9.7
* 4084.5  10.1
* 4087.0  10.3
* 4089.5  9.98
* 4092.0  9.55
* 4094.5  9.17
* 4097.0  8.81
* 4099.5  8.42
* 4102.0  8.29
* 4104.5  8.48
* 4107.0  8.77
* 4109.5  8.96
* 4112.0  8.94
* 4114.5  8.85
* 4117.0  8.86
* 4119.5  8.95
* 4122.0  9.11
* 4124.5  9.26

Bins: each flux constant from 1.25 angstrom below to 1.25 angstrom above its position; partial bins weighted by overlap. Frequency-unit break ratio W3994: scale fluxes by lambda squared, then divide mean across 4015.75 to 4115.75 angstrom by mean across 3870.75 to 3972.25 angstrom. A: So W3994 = 1.96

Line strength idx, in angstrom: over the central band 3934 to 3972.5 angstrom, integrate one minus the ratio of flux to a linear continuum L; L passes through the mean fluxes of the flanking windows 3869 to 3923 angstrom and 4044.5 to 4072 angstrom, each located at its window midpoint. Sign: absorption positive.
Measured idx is 9.4 angstrom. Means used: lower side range 5.29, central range 4.96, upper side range 8.95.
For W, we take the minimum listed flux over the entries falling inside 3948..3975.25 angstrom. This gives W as 3.75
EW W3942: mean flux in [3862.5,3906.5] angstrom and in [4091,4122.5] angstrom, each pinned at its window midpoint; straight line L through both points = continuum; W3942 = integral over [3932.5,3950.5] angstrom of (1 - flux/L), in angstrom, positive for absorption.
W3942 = 3.4 angstrom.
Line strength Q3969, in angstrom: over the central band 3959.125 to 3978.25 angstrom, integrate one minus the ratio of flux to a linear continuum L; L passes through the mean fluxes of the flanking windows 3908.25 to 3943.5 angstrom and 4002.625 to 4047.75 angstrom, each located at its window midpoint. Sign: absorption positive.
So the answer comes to 6.5 angstrom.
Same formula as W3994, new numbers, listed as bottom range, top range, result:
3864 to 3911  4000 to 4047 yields 2.04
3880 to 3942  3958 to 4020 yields 1.53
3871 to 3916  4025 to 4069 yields 1.88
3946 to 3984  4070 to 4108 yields 1.76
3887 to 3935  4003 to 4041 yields 1.89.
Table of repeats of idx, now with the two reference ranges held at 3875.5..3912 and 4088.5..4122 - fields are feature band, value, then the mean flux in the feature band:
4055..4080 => -2.1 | 8.94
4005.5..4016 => -3.0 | 9.34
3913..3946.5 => 5.4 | 4.87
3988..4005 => -4.7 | 8.94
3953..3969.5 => 3.7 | 4.95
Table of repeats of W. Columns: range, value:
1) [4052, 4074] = 8.75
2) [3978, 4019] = 7.15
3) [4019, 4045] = 8.99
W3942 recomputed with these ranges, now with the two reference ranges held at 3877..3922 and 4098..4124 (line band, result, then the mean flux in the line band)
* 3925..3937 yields 4.4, 3.75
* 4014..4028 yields -5.0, 9.99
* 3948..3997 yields 2.2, 6.33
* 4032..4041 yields -1.9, 9.18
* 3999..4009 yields -2.7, 9.03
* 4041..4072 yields -4.2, 9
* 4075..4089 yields -2.3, 9.68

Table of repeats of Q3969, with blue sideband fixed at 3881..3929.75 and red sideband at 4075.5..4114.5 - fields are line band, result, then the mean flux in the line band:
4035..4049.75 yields -2.1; 9.3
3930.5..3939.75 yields 3.9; 3.48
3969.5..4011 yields -3.7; 7.79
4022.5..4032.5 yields -2.1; 9.51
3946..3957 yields 0.0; 6.32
